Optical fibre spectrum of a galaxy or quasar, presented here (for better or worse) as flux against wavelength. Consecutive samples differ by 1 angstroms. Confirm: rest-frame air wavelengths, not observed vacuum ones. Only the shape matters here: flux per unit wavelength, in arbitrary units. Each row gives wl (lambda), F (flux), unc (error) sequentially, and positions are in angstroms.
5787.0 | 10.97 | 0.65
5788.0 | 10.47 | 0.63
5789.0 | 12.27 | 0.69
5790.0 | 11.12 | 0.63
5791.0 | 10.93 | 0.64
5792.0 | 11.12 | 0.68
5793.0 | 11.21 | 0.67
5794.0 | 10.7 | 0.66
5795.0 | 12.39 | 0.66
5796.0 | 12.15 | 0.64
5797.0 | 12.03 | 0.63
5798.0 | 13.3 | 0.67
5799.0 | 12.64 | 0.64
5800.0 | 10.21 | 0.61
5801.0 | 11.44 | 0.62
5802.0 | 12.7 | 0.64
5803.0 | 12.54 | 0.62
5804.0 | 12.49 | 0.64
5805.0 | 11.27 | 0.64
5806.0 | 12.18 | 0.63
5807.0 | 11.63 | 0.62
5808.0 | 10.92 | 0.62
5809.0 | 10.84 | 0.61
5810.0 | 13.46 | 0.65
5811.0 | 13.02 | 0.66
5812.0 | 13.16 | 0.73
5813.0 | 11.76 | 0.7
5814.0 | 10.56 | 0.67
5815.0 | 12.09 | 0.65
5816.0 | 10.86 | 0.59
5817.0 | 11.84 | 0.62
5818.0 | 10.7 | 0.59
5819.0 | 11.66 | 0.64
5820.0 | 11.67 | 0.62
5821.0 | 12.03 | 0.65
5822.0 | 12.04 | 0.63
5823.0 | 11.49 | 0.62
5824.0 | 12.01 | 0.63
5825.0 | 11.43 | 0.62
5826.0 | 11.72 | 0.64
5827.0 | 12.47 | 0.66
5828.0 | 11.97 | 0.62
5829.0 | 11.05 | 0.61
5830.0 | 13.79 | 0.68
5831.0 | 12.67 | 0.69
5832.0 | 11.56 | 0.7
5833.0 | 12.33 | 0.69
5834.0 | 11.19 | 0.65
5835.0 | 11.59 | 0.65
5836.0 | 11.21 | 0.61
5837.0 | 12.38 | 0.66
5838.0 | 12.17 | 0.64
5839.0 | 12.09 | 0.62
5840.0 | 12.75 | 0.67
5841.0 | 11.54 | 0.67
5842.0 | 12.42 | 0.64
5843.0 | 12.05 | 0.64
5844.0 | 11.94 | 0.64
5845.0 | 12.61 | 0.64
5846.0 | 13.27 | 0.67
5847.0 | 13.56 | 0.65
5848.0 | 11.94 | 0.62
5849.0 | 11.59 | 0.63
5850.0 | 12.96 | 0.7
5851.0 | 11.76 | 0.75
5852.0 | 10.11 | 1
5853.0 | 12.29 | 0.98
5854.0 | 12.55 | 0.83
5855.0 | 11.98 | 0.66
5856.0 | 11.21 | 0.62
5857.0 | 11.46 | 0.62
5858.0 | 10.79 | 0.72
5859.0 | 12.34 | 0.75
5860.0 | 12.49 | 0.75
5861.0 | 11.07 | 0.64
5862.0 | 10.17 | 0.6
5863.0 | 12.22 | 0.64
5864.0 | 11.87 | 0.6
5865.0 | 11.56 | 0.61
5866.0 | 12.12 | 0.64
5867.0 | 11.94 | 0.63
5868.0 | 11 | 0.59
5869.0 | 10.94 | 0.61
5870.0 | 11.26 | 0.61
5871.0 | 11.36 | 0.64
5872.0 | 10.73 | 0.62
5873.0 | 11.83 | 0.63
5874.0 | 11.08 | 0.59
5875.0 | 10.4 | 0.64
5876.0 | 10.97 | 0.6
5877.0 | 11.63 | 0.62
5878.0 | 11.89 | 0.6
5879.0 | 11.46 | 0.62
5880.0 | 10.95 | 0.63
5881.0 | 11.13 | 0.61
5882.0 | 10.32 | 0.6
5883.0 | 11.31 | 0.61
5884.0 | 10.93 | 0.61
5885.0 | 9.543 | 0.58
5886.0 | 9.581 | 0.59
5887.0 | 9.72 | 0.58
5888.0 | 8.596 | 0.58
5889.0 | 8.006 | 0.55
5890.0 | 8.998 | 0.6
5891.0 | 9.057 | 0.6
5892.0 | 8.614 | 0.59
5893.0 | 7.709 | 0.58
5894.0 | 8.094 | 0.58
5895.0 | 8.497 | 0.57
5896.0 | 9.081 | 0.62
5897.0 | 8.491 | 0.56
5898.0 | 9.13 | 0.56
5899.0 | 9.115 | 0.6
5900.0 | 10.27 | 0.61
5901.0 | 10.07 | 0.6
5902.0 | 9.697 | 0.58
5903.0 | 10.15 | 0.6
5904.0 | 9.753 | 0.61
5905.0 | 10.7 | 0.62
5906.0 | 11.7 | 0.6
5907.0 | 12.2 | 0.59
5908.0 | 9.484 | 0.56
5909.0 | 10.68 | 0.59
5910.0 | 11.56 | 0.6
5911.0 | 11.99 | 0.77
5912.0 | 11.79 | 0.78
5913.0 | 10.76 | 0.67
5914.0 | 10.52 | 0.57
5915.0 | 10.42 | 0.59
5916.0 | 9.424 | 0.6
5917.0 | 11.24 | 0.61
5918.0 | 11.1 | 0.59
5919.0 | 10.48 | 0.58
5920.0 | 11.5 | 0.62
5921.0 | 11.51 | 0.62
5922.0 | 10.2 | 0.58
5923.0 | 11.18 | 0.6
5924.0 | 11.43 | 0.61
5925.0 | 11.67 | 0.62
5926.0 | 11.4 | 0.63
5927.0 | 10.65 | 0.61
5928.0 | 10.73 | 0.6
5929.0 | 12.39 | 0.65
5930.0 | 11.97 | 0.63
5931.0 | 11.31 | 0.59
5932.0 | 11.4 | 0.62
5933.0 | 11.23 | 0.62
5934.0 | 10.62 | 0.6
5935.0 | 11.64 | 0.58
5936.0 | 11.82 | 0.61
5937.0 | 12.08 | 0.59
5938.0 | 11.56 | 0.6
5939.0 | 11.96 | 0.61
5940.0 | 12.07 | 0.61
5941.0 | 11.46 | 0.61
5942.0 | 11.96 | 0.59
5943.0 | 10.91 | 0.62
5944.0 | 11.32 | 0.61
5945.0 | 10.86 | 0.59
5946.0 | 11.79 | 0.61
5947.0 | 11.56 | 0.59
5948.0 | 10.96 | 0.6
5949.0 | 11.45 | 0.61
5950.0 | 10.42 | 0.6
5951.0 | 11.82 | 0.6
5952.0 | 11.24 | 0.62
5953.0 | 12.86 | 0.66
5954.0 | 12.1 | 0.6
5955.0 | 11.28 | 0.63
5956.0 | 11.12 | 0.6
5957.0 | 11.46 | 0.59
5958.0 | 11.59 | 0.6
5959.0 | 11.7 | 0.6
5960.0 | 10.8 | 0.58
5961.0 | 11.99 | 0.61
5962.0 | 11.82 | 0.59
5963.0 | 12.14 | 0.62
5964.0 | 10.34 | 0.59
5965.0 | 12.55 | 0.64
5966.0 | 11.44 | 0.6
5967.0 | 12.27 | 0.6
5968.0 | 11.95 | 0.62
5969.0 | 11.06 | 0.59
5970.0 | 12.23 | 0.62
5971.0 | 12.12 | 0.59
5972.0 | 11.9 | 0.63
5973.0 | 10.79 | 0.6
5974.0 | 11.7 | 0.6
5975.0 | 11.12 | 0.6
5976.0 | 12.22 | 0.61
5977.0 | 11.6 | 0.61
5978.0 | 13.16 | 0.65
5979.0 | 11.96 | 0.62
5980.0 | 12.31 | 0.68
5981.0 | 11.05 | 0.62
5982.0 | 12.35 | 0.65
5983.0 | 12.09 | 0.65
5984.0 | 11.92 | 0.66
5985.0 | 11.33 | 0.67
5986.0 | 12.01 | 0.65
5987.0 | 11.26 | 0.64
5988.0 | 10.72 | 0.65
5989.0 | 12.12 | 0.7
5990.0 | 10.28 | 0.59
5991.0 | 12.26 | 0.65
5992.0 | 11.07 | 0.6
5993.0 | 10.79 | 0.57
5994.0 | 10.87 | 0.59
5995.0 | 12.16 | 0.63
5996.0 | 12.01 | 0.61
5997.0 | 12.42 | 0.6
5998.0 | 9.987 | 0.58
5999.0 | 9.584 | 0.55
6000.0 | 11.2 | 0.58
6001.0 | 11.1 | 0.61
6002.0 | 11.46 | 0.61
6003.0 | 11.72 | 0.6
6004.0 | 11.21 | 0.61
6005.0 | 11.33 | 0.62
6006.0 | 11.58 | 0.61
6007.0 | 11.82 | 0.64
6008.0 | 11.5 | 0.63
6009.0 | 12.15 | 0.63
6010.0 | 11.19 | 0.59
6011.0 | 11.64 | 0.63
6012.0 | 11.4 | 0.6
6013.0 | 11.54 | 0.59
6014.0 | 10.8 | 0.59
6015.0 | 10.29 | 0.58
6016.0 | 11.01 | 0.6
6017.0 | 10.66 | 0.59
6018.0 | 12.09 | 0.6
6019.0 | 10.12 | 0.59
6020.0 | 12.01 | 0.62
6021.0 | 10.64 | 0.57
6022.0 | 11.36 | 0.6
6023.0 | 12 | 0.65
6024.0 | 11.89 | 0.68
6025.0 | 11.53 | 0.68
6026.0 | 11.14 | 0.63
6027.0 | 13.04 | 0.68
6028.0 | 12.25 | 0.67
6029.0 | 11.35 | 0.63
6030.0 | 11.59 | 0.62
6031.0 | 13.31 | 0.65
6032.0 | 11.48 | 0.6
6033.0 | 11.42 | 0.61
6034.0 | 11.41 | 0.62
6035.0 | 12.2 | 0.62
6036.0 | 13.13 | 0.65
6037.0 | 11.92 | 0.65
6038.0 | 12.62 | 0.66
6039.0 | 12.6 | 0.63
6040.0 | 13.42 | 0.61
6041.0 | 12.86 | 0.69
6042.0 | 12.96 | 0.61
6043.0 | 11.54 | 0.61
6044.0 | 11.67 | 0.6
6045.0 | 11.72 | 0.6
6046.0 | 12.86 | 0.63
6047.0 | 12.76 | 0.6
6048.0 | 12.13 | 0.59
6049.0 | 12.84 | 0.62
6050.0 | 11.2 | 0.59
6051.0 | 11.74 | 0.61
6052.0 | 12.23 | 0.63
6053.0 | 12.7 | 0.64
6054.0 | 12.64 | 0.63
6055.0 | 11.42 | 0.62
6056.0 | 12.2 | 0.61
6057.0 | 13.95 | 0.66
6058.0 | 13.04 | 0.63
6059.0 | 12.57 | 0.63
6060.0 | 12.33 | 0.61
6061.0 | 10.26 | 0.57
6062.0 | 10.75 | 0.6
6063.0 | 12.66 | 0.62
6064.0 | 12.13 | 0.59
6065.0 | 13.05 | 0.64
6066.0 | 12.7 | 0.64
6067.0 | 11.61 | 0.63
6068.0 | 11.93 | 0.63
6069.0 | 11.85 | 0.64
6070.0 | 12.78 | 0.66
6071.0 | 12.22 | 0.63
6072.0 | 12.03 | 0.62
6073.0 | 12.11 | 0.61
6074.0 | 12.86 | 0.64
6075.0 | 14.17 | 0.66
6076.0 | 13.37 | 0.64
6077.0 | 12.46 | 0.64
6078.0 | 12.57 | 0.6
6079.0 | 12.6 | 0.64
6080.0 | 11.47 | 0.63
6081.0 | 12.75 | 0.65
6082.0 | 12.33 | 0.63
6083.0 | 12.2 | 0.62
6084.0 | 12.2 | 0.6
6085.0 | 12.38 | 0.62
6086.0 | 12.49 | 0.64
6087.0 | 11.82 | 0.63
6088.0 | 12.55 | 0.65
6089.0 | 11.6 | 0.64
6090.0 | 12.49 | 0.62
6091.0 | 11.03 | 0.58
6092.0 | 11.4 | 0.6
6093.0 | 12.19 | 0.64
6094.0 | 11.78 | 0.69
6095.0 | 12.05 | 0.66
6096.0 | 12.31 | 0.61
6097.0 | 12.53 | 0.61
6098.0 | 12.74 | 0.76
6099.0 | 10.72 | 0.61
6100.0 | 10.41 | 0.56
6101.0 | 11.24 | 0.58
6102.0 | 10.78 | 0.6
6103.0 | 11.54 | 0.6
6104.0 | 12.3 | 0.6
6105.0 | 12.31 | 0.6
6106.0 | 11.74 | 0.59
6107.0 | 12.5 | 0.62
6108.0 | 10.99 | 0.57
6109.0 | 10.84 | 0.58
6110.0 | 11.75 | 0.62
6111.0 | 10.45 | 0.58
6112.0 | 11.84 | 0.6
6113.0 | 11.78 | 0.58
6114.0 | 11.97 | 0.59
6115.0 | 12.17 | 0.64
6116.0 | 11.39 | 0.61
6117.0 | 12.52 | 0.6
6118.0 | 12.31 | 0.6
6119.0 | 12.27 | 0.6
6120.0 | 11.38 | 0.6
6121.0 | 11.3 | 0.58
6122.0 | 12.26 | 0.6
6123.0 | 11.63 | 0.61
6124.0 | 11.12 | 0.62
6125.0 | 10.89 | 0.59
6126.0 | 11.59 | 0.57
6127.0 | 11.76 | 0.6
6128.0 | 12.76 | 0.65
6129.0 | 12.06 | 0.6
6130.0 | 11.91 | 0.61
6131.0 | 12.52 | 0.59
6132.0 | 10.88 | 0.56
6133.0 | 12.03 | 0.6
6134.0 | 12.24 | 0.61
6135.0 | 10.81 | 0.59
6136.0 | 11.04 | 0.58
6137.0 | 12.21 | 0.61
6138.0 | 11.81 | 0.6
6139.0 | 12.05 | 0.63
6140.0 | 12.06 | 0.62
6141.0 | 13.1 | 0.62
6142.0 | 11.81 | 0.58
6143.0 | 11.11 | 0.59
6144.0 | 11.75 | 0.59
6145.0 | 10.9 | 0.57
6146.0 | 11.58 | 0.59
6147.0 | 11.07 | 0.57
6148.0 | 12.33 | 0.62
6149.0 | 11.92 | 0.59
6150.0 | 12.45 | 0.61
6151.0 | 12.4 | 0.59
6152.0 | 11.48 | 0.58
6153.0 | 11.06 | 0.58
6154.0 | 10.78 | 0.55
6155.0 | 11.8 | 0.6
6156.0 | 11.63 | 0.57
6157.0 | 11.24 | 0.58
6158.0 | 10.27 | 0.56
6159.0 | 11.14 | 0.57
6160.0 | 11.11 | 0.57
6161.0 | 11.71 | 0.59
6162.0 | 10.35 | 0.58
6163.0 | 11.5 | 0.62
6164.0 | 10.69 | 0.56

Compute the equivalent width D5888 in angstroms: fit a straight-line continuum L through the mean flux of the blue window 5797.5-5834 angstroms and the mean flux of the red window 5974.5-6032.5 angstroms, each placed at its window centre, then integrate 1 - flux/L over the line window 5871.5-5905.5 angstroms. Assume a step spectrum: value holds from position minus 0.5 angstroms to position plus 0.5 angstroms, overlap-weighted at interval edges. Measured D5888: 5.3 angstroms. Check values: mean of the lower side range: 11.9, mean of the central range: 9.93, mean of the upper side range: 11.5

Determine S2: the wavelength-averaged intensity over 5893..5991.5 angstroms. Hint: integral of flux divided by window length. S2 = 11.2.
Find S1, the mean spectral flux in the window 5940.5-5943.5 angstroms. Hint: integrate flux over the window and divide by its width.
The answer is 11.4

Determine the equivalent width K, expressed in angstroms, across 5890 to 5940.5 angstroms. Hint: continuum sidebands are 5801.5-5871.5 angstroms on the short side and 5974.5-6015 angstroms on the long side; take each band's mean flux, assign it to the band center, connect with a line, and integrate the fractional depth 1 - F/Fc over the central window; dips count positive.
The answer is 4.6 angstroms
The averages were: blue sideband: 11.9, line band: 10.6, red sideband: 11.5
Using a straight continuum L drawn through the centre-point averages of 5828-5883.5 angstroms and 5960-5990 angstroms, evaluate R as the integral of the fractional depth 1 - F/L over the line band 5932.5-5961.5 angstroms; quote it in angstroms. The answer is 0.6 angstroms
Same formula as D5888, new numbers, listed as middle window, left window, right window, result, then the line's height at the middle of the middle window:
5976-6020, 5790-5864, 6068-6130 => 1.83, 11.9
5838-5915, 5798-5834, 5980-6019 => 5.32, 11.7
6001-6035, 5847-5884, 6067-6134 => 0.79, 11.8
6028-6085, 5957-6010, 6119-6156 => -3.21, 11.6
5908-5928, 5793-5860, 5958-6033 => 1.28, 11.7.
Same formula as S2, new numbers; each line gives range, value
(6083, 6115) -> 11.8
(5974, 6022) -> 11.4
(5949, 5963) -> 11.6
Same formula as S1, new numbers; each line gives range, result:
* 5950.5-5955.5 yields 11.9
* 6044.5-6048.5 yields 12.4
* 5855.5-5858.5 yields 11.2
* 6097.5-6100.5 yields 11.3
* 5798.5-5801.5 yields 11.4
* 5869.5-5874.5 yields 11.3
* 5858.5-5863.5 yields 11.7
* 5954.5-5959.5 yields 11.4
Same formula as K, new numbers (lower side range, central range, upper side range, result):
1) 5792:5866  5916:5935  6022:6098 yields 1.34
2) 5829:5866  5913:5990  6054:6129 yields 3.26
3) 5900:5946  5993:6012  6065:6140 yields 0.20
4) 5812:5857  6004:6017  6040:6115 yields 0.79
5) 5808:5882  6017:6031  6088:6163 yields 0.07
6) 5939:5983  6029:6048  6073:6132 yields -0.74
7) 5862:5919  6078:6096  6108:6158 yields -1.01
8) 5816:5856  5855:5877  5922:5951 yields 0.79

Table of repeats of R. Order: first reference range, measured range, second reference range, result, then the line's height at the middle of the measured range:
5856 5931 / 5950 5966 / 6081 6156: -0.9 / 11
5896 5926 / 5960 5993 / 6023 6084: -0.9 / 11.4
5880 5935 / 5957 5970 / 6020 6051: -0.6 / 11.1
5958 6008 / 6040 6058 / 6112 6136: -1.1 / 11.7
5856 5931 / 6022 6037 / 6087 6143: -0.8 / 11.3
